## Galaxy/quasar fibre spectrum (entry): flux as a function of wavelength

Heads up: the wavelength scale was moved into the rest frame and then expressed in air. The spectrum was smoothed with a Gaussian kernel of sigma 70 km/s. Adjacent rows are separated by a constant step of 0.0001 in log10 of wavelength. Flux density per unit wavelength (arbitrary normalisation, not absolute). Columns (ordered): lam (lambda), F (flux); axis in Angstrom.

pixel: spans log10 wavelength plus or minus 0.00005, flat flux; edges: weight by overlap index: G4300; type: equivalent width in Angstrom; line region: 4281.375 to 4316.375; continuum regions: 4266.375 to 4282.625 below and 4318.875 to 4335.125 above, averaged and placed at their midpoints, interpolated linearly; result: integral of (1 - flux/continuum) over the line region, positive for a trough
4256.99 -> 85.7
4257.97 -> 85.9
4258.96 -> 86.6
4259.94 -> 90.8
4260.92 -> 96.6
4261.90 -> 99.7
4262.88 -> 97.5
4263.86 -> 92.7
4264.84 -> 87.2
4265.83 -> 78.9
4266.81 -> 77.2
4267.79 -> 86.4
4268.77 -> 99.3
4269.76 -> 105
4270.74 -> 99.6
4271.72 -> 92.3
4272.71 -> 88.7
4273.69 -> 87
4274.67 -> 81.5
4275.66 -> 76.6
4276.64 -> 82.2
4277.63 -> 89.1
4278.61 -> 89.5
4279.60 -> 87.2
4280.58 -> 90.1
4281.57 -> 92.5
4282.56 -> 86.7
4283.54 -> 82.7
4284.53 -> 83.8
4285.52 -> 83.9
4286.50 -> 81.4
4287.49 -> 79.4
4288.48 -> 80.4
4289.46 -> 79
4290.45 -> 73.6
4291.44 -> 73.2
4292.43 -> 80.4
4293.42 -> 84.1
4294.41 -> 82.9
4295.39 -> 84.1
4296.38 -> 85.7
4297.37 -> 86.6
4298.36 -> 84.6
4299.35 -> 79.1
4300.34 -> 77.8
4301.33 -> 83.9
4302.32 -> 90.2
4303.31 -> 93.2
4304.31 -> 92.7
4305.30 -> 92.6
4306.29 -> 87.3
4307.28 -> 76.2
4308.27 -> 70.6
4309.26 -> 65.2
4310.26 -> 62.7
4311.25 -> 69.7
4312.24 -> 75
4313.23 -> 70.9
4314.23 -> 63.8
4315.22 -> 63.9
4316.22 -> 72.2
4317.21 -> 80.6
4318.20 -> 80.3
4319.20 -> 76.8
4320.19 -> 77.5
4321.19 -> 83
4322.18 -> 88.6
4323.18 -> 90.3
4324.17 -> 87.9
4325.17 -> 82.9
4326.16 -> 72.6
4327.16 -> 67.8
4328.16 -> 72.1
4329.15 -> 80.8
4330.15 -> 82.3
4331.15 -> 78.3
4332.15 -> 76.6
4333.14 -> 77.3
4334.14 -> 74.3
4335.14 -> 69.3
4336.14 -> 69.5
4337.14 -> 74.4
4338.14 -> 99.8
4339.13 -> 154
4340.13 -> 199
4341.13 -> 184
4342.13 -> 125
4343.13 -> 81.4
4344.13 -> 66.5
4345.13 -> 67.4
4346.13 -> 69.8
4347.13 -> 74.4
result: 1.9 Angstrom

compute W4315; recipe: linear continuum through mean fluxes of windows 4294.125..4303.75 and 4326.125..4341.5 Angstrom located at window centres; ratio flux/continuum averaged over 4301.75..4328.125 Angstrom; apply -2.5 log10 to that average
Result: 0.15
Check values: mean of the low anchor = 84.9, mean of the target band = 78.1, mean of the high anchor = 95.7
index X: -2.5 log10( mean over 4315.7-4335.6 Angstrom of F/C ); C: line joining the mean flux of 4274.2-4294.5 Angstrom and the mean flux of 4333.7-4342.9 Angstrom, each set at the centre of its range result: 0.34 mag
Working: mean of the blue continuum 82.8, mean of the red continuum 116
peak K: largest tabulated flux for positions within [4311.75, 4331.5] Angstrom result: 90.3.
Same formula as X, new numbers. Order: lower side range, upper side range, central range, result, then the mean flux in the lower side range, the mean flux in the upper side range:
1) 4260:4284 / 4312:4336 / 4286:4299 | 0.04 mag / 89.5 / 76.8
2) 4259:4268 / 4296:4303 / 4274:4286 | 0.02 mag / 89.7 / 84.2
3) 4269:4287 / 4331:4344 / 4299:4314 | 0.21 mag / 87.9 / 105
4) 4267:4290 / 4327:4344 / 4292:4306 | 0.07 mag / 87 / 97.9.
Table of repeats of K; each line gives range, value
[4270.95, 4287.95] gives 92.5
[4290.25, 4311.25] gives 93.2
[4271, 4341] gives 199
